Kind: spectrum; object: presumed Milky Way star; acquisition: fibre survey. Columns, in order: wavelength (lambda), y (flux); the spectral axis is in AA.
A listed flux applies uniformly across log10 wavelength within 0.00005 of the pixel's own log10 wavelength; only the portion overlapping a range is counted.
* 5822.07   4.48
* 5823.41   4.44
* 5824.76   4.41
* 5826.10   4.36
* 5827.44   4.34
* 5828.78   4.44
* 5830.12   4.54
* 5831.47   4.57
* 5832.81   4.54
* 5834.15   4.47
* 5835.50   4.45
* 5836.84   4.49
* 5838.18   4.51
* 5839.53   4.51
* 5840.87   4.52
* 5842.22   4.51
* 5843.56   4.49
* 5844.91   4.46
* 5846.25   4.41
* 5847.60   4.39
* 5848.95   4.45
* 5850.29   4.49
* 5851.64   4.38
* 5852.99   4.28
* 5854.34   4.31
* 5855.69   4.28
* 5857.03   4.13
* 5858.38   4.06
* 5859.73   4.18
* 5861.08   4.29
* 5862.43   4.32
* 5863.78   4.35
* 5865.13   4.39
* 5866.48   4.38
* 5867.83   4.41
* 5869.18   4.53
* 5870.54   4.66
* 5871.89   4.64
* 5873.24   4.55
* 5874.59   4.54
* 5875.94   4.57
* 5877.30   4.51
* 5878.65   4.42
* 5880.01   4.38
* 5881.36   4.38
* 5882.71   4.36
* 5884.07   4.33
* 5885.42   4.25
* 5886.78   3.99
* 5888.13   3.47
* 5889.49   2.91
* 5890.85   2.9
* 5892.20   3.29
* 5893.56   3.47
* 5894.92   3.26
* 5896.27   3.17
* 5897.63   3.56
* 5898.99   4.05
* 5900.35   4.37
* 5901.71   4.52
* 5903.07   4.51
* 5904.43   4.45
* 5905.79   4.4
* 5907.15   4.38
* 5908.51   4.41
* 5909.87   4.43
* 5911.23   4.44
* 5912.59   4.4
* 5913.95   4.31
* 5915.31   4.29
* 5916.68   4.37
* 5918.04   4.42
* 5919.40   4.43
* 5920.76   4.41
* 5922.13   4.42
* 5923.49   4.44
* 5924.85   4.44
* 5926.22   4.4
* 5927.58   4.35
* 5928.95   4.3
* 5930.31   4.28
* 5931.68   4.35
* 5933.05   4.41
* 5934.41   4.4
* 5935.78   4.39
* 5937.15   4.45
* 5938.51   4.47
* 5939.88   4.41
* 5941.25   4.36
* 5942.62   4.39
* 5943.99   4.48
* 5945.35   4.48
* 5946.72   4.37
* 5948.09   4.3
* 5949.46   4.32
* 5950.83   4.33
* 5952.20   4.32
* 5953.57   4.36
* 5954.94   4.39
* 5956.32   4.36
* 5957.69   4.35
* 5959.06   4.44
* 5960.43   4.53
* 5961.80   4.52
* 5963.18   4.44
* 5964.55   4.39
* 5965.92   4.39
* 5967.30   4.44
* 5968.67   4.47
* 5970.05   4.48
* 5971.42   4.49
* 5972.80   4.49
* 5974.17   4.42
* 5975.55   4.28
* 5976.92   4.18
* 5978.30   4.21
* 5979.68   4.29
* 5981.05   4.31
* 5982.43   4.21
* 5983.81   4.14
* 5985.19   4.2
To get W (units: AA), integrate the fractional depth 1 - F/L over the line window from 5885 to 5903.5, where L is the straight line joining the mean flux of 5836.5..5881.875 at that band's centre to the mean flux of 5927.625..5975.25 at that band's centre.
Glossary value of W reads 3.08 AA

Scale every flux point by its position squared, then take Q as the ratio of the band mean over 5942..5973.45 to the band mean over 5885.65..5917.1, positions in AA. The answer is 1.1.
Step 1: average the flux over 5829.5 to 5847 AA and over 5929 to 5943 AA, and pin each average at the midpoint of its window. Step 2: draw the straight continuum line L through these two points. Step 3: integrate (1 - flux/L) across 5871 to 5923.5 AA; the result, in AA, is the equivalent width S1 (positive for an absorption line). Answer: 3.2 AA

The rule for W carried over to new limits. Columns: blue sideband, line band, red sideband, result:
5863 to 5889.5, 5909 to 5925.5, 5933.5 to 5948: 0.0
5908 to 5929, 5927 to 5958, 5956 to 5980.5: 0.2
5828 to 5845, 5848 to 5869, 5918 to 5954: 0.7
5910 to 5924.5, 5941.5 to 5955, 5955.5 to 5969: 0.1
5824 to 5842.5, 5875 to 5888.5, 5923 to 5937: 0.4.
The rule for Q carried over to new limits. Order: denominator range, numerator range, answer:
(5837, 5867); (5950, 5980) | 1.04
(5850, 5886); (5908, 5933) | 1.02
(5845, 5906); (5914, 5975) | 1.08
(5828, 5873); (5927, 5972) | 1.03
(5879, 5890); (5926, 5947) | 1.11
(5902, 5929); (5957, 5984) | 1.01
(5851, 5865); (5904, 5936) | 1.05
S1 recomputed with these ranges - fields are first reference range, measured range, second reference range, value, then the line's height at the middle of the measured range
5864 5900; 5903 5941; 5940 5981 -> -1.5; 4.23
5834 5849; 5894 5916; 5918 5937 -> 1.2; 4.41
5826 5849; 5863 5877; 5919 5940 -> -0.2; 4.45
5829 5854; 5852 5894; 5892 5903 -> -1.1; 4.08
